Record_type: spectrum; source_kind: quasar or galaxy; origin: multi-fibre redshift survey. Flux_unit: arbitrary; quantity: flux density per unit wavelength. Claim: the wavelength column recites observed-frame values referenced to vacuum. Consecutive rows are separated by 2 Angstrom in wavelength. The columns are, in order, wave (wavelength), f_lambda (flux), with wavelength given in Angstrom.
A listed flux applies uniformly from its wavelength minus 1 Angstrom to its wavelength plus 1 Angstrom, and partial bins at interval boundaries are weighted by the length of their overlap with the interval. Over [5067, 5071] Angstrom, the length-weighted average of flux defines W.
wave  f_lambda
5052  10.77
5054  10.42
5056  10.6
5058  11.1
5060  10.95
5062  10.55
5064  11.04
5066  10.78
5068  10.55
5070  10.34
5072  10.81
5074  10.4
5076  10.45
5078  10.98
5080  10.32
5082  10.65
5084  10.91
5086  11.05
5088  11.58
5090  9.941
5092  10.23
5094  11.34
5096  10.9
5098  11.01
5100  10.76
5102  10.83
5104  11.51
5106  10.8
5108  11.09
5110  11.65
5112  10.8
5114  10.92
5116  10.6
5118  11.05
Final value 10.4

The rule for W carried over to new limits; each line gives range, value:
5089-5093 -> 10.1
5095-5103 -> 10.9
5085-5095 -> 10.8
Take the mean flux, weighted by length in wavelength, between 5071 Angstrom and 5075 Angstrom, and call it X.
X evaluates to 10.6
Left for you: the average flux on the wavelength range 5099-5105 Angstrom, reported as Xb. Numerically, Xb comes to 11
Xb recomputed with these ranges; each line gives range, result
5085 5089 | 11.3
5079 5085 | 10.6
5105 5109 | 10.9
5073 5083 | 10.6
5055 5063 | 10.8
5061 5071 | 10.7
